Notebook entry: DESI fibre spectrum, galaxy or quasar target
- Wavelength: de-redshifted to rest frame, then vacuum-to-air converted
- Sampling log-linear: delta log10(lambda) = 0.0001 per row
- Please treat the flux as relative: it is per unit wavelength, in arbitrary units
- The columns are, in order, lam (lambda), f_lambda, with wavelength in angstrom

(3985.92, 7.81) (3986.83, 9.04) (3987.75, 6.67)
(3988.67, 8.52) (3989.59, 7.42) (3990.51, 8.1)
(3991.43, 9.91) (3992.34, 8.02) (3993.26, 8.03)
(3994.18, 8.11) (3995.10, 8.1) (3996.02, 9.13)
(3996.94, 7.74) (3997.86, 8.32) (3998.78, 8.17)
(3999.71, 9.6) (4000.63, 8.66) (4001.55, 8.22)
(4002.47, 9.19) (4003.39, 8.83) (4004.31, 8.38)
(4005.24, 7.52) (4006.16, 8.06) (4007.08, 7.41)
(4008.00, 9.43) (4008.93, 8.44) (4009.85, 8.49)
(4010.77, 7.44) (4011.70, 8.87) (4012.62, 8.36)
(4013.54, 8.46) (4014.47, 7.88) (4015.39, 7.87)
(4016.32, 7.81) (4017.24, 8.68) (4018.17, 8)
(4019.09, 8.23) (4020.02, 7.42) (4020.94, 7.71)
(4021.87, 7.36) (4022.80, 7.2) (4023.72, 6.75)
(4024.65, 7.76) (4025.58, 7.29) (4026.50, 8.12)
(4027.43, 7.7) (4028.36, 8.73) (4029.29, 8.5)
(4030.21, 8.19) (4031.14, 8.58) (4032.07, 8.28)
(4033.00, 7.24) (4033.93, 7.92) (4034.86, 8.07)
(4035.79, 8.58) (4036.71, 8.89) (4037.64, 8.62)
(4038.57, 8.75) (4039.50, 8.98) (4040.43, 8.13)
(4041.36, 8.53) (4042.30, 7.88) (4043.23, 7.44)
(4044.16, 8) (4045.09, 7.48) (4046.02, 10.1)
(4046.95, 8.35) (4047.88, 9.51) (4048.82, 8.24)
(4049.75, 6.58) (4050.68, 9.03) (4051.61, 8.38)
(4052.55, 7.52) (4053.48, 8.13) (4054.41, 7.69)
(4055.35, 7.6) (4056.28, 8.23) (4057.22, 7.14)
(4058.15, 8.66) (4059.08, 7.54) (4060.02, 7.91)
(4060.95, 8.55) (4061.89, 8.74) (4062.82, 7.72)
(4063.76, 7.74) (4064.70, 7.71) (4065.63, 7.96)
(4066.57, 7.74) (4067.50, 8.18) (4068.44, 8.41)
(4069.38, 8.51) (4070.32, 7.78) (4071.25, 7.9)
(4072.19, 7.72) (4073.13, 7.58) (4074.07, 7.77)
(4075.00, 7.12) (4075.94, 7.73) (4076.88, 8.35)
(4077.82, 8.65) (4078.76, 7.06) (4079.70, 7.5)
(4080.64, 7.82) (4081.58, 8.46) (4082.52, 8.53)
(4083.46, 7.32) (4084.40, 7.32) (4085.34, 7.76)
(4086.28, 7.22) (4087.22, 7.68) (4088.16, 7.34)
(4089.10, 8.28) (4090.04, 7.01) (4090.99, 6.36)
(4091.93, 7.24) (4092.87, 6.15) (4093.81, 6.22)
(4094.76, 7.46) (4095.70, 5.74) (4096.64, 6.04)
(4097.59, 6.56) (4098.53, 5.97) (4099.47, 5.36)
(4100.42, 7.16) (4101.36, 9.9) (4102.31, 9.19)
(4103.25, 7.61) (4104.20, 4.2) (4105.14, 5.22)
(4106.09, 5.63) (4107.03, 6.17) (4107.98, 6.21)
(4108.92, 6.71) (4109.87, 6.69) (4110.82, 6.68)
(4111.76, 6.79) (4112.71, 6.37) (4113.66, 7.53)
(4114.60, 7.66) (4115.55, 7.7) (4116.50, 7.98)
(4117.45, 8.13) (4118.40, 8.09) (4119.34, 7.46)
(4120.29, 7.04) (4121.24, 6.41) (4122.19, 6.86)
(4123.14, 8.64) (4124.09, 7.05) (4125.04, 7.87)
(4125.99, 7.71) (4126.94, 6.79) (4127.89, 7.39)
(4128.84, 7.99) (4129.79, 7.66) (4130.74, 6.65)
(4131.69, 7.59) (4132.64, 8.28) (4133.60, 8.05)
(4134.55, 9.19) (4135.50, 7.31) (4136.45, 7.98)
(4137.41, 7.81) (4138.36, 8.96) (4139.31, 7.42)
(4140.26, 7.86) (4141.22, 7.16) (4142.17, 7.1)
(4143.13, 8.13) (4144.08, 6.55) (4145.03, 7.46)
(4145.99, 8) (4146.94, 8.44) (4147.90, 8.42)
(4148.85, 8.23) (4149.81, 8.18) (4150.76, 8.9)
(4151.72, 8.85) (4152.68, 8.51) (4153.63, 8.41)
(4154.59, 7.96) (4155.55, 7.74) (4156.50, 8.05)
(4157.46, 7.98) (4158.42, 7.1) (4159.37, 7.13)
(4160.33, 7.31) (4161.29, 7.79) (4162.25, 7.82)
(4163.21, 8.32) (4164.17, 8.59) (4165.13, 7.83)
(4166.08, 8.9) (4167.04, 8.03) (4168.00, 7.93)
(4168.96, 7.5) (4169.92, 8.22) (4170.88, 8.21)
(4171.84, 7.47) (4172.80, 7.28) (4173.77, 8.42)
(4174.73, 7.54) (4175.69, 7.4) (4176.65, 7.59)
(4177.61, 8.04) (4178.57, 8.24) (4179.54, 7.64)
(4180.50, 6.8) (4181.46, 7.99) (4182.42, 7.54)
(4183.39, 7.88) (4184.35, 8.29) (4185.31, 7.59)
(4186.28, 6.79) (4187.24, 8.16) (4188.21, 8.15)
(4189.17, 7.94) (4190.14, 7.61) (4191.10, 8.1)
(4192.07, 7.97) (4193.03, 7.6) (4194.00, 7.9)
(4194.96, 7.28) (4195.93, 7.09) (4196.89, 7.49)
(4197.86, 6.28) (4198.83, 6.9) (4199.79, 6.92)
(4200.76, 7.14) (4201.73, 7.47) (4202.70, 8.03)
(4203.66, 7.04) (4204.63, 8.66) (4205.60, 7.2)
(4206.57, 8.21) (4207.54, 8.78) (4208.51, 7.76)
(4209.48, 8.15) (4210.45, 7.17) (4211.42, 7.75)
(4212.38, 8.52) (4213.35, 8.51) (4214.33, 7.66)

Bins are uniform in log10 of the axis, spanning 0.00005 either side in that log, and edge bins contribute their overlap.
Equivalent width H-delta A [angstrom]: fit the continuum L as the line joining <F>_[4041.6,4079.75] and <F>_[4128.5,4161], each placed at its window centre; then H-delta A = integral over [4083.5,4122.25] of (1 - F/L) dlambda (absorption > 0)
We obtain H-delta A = 4.8 angstrom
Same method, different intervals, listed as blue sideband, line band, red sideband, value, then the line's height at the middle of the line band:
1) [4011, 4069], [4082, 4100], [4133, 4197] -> 2.4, 8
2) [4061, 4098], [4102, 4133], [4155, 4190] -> 2.1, 7.66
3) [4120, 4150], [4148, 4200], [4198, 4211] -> -1.1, 7.65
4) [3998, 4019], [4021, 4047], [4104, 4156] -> 0.2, 8.17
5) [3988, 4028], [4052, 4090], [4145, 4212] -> 0.8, 8.03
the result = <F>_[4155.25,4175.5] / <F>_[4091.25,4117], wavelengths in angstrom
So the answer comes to 1.17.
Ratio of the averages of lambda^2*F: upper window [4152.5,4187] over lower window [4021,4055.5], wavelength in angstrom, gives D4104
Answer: 1.03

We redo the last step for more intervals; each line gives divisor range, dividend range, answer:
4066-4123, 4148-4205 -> 1.12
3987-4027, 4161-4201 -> 1.03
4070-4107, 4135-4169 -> 1.14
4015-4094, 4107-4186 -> 1.02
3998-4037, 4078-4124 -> 0.91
